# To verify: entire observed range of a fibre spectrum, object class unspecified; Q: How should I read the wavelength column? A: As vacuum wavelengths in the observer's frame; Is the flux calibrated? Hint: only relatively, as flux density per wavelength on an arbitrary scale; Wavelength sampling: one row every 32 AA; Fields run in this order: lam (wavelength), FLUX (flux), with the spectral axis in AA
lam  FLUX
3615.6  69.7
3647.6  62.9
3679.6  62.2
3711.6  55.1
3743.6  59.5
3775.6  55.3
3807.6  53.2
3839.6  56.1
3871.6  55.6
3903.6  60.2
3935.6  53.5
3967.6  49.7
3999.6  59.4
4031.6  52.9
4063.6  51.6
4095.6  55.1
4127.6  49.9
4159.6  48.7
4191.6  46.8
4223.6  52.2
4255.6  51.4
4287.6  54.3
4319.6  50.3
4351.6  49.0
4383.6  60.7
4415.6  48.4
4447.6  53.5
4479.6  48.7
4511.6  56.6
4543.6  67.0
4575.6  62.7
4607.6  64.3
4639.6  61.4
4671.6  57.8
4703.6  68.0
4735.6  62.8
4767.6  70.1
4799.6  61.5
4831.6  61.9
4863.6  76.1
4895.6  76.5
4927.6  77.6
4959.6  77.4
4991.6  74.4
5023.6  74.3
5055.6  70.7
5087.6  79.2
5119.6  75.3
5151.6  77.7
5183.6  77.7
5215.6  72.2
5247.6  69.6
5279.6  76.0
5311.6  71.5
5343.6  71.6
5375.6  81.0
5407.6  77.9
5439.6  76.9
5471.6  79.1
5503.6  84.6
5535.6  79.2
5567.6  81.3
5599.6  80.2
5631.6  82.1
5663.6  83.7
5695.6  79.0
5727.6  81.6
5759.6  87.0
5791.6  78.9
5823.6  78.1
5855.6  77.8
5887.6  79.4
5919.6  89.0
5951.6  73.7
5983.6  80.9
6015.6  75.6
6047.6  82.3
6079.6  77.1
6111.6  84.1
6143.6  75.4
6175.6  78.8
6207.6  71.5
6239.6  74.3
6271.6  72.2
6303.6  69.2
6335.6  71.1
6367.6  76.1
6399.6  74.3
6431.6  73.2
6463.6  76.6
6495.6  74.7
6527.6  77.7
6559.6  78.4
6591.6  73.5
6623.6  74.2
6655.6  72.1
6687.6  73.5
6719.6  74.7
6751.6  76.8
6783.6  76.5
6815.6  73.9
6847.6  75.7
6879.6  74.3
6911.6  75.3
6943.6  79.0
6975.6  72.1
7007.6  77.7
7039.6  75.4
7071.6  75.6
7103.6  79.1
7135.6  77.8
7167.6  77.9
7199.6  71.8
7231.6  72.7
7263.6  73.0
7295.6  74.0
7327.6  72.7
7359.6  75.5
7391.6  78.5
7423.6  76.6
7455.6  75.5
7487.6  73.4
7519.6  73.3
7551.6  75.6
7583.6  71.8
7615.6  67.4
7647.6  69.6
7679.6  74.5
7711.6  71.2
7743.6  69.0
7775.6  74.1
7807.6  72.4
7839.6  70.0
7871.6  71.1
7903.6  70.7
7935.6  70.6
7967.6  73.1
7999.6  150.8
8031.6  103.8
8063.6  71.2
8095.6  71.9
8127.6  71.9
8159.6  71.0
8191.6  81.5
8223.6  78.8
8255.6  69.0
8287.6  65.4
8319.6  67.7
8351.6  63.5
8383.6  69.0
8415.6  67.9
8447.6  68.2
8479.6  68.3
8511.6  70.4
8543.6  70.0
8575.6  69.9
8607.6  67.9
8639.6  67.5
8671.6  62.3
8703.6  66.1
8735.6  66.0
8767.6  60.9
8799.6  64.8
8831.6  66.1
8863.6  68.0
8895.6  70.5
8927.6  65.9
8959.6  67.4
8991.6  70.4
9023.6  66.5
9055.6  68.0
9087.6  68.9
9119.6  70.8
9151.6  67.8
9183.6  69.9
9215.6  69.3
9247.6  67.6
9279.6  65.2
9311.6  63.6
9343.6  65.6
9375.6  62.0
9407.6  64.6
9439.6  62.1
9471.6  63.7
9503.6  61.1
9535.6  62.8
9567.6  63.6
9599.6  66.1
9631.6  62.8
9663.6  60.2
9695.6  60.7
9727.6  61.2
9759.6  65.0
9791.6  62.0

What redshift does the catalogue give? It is 0.22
